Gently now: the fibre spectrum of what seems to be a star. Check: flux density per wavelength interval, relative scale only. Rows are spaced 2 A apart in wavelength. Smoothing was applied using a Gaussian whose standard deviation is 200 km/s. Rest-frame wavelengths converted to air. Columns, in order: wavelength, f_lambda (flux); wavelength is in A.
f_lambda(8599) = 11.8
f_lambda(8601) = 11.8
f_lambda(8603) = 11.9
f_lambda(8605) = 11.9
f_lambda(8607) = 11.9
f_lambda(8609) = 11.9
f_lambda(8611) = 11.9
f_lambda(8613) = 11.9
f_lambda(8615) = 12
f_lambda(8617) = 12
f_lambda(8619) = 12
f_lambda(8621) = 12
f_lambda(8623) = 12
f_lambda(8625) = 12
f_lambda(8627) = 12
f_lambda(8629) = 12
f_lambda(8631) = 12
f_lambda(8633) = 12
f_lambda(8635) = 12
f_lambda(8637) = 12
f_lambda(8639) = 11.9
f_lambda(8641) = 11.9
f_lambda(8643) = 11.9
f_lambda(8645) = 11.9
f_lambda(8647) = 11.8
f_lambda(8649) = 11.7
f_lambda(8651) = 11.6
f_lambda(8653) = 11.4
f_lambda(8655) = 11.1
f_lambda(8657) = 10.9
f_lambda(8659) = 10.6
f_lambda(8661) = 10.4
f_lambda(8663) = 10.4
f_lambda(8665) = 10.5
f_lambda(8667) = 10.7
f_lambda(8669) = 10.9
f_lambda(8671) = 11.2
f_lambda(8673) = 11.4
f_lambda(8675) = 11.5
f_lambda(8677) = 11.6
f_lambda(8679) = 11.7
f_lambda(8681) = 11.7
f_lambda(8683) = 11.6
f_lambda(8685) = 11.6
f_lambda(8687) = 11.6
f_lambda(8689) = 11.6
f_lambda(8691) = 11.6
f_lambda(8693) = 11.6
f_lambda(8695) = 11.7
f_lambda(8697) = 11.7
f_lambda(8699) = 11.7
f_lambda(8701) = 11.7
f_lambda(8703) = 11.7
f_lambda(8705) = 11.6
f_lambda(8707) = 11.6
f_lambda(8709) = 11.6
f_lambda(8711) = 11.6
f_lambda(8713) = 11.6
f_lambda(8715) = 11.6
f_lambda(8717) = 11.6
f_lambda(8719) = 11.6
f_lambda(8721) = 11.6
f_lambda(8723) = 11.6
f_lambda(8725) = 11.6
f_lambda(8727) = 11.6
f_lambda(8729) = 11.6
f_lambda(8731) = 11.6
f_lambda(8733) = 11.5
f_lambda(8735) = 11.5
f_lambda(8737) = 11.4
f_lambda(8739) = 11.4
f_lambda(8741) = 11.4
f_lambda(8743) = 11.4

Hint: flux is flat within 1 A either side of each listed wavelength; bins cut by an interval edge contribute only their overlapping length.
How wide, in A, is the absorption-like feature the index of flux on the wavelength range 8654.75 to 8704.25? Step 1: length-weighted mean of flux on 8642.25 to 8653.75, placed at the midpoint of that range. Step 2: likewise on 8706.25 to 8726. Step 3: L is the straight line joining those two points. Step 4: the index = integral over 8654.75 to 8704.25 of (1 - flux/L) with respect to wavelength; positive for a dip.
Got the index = 1.49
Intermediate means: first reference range 11.7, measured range 11.3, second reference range 11.6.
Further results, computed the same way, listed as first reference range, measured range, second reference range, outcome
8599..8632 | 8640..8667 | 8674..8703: 1.3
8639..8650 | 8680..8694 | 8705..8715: 0.1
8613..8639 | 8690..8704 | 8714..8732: 0.0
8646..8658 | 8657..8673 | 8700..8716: 1.0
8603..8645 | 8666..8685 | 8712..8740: 0.6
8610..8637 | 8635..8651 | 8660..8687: -0.3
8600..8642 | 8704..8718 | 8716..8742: 0.0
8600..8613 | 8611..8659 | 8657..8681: -1.3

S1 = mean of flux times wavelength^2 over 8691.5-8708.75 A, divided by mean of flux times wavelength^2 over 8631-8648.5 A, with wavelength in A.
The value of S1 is 1.0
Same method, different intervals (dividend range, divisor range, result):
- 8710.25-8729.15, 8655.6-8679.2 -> 1.07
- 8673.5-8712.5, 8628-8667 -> 1.03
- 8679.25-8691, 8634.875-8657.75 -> 1.00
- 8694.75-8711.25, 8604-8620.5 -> 1.00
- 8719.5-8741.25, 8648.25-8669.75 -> 1.07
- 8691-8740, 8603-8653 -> 0.99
